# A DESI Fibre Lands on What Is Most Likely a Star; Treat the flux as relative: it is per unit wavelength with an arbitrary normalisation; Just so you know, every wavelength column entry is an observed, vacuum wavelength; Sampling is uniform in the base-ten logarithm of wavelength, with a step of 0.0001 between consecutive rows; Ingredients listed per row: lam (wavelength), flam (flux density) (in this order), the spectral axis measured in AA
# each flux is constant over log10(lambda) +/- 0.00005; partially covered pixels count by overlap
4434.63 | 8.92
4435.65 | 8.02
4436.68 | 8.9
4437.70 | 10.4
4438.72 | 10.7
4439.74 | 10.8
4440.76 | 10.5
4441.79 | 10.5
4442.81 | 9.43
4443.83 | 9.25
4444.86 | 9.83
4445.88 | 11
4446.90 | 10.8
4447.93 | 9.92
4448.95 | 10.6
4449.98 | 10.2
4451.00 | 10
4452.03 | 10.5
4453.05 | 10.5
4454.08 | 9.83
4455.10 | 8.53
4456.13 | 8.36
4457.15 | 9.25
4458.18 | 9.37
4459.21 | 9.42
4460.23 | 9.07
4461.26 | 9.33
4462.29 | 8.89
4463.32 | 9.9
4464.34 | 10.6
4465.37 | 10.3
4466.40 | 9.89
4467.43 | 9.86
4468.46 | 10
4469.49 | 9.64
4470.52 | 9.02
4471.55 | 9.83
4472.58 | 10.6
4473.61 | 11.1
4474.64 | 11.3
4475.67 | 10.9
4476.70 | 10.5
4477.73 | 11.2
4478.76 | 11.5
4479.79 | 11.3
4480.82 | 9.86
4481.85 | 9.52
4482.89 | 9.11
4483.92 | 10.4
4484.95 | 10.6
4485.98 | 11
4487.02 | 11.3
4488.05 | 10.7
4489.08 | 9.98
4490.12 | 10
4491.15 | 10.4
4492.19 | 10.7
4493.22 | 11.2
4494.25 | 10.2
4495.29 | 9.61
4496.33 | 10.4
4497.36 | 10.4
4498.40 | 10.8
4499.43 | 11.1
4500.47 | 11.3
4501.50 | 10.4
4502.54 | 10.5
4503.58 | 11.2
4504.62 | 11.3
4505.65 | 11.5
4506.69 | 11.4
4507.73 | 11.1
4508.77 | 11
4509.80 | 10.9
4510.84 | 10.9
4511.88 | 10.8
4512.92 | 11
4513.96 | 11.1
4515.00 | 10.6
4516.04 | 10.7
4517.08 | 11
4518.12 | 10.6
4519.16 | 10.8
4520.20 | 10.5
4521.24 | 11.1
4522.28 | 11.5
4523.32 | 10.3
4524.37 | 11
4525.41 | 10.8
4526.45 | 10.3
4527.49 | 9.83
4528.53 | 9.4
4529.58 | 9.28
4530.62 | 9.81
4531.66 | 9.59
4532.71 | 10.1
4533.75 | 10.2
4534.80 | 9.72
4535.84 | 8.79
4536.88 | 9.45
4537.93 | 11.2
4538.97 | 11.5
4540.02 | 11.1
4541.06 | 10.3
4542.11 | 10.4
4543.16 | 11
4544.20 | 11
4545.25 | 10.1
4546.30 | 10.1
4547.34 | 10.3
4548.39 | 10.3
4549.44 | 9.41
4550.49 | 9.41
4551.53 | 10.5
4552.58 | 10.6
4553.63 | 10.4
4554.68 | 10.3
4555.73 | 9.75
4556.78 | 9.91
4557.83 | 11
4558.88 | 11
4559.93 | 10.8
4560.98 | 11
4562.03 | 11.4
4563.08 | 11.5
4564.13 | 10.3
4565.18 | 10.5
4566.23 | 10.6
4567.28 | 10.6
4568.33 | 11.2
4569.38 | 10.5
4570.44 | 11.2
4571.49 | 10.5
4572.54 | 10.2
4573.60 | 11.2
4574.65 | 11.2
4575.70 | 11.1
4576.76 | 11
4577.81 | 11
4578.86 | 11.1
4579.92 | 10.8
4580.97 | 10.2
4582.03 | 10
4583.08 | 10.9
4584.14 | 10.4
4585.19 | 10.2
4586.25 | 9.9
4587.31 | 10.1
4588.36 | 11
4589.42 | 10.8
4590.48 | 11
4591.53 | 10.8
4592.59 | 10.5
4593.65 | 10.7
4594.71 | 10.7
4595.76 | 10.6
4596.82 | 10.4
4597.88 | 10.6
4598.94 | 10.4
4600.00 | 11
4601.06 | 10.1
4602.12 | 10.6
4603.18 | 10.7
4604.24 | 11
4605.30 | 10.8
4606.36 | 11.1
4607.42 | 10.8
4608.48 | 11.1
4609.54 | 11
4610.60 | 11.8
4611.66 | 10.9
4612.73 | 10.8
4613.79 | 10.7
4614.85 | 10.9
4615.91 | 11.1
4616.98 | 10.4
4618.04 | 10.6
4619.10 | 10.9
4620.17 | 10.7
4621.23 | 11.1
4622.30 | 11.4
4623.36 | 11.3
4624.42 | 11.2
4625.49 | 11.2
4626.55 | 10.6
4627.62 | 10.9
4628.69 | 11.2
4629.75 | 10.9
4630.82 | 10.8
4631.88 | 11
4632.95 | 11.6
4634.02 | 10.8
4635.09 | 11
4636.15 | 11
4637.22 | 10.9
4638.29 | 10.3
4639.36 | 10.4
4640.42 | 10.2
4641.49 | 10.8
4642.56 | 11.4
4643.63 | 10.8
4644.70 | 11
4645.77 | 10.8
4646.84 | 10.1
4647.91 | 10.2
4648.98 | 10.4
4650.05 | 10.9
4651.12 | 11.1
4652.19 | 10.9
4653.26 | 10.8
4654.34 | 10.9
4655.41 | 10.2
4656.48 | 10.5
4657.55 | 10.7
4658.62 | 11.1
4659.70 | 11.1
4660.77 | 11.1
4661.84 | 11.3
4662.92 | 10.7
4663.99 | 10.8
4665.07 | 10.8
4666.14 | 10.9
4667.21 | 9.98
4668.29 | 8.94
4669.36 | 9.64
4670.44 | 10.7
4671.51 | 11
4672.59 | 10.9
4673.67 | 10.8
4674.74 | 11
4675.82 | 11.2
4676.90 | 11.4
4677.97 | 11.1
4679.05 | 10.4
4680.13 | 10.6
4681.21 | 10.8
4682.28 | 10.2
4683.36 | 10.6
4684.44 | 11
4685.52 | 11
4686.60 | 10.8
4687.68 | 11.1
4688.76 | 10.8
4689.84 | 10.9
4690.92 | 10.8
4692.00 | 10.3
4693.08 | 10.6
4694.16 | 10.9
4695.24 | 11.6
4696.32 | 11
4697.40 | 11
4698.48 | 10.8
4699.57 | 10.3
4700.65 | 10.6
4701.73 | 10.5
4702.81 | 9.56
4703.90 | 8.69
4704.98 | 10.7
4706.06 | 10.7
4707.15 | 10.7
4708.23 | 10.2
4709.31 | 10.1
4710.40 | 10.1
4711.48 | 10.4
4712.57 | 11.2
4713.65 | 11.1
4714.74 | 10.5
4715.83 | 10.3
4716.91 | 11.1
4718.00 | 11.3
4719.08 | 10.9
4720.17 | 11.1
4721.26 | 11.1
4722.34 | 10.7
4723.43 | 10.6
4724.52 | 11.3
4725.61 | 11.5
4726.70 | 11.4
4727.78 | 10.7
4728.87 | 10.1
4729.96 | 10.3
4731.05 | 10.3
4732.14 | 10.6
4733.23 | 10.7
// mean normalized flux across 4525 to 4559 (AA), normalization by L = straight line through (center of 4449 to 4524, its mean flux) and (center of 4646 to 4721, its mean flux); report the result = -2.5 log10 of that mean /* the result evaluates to 0.03 mag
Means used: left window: 10.4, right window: 10.7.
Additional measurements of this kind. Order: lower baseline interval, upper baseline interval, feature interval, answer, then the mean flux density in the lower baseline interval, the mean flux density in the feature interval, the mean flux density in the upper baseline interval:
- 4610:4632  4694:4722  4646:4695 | 0.01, 11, 10.7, 10.6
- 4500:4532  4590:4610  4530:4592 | 0.02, 10.7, 10.5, 10.7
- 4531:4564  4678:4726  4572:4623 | -0.03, 10.4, 10.8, 10.7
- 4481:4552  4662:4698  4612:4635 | -0.03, 10.5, 11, 10.7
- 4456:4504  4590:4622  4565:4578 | -0.02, 10.3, 10.8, 10.8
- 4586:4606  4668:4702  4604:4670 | -0.01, 10.6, 10.8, 10.7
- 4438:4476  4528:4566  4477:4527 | -0.06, 9.98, 10.7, 10.3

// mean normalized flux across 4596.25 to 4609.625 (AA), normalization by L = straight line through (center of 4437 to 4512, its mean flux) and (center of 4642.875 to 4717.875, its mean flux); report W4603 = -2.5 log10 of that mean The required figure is -0.02 mag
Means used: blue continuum 10.3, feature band 10.7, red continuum 10.7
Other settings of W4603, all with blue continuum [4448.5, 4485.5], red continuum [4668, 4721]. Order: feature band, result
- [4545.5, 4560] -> 0.002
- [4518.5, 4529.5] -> -0.033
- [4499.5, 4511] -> -0.095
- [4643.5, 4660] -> -0.017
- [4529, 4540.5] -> 0.017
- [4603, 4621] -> -0.049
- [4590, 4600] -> -0.028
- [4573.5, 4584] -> -0.050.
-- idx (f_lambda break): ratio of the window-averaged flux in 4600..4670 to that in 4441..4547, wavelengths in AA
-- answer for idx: 1.0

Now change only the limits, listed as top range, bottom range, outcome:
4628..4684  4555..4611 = 1.00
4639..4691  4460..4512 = 1.02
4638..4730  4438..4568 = 1.03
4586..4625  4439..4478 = 1.08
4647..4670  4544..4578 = 1.00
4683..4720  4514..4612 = 1.01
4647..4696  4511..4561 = 1.03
